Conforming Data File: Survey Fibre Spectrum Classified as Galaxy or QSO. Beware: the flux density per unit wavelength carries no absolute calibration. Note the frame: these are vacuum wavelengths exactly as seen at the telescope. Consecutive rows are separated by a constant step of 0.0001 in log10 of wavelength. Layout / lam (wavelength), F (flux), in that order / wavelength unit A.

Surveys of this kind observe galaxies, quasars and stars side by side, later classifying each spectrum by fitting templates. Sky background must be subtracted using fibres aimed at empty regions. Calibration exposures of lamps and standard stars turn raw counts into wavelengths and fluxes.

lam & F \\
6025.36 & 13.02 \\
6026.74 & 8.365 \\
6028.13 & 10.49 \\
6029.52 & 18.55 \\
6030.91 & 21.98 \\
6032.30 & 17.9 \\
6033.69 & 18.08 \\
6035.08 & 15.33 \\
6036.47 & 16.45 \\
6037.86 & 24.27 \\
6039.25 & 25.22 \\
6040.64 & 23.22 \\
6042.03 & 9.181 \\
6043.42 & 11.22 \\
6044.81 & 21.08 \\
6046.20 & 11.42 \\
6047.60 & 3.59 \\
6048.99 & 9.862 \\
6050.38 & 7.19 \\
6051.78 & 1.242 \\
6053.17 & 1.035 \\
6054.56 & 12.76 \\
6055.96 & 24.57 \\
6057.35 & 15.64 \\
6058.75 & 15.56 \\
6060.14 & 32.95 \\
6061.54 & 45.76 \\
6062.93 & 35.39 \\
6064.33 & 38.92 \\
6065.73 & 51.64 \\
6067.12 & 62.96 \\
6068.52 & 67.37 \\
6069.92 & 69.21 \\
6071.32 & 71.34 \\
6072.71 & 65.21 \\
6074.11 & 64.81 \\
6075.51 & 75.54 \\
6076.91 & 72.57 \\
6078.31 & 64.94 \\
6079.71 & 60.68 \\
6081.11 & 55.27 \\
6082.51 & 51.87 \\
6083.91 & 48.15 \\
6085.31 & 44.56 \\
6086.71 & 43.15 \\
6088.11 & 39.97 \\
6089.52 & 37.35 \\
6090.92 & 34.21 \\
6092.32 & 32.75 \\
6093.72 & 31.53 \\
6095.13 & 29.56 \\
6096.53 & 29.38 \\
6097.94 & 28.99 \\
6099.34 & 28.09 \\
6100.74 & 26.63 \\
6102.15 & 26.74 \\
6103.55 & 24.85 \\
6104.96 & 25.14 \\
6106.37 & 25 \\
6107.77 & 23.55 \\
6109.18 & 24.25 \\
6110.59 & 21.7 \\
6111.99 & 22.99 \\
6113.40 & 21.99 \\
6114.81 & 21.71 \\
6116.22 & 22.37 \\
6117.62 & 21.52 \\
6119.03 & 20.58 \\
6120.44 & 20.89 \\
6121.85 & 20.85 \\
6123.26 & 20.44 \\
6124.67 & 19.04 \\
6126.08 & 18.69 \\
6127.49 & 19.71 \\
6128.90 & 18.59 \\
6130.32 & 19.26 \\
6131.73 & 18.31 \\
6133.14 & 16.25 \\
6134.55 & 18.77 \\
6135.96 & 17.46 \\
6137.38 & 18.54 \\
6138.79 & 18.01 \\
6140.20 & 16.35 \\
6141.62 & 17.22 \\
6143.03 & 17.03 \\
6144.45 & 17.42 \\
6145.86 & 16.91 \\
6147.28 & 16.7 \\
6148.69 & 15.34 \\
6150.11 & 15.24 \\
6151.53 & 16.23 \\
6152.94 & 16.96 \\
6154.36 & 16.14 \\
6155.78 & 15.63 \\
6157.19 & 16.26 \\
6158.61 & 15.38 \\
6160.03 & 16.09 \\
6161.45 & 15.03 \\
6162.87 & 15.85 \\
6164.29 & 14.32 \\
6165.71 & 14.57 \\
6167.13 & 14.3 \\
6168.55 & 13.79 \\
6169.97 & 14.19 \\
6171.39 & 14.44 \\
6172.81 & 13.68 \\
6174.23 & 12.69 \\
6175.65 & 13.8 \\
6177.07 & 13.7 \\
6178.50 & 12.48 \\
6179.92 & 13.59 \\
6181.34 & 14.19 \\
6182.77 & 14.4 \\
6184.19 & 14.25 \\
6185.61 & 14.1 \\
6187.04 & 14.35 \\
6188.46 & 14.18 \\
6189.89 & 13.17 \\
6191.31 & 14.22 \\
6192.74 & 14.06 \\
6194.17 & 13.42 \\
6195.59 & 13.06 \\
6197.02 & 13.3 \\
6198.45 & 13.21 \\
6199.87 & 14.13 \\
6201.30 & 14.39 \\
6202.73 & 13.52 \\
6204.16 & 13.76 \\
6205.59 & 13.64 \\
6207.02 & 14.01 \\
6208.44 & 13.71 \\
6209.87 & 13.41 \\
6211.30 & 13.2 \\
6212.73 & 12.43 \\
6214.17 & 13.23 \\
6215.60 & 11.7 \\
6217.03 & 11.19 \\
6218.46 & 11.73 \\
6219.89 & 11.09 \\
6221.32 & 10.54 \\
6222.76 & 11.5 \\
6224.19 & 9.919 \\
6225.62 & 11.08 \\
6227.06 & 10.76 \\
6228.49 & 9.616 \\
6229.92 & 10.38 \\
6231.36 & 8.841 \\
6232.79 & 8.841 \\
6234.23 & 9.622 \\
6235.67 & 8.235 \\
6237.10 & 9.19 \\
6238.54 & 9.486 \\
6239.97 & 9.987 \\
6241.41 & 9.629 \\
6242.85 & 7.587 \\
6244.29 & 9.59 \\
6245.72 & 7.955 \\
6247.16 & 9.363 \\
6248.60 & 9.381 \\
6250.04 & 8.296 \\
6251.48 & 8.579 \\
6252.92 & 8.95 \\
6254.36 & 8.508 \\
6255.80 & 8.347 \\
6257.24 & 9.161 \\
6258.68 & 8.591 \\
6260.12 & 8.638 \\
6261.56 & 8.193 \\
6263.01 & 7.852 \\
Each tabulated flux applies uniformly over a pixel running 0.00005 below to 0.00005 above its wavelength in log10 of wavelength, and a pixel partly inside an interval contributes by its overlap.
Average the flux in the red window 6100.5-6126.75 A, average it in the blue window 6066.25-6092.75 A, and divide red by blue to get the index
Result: 0.40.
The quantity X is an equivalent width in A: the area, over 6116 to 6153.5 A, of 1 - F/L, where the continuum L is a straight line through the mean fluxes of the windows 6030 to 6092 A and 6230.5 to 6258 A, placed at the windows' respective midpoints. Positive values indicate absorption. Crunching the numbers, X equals 9.6 A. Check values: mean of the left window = 35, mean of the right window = 8.93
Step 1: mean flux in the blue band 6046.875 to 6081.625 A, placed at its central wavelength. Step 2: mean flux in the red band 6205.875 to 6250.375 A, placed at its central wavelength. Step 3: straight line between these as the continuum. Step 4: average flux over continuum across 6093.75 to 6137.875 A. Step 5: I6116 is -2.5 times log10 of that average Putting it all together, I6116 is 0.37 mag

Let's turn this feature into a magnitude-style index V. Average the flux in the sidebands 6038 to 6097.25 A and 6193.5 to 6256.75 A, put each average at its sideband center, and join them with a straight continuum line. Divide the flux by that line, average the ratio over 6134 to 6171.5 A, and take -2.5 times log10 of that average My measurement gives 0.38 mag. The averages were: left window 36.8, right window 10.9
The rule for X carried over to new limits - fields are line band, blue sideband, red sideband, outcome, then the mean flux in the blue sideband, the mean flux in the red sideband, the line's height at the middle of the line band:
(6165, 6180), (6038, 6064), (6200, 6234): -0.4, 17.5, 11.9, 13.4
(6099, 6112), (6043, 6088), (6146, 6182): 2.0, 39.5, 14.9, 29.5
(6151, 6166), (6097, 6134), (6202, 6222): 1.9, 22.3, 12.7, 18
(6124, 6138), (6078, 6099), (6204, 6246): 5.9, 41.5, 10.9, 31.9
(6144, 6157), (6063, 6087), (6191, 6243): 6.7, 59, 11.7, 33.8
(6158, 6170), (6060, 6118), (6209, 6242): 4.7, 41.2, 10.7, 24.4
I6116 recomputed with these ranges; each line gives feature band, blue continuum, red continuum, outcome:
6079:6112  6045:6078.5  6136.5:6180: -0.127 mag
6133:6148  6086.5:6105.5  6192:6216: 0.341 mag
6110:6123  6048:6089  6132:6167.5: 0.249 mag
